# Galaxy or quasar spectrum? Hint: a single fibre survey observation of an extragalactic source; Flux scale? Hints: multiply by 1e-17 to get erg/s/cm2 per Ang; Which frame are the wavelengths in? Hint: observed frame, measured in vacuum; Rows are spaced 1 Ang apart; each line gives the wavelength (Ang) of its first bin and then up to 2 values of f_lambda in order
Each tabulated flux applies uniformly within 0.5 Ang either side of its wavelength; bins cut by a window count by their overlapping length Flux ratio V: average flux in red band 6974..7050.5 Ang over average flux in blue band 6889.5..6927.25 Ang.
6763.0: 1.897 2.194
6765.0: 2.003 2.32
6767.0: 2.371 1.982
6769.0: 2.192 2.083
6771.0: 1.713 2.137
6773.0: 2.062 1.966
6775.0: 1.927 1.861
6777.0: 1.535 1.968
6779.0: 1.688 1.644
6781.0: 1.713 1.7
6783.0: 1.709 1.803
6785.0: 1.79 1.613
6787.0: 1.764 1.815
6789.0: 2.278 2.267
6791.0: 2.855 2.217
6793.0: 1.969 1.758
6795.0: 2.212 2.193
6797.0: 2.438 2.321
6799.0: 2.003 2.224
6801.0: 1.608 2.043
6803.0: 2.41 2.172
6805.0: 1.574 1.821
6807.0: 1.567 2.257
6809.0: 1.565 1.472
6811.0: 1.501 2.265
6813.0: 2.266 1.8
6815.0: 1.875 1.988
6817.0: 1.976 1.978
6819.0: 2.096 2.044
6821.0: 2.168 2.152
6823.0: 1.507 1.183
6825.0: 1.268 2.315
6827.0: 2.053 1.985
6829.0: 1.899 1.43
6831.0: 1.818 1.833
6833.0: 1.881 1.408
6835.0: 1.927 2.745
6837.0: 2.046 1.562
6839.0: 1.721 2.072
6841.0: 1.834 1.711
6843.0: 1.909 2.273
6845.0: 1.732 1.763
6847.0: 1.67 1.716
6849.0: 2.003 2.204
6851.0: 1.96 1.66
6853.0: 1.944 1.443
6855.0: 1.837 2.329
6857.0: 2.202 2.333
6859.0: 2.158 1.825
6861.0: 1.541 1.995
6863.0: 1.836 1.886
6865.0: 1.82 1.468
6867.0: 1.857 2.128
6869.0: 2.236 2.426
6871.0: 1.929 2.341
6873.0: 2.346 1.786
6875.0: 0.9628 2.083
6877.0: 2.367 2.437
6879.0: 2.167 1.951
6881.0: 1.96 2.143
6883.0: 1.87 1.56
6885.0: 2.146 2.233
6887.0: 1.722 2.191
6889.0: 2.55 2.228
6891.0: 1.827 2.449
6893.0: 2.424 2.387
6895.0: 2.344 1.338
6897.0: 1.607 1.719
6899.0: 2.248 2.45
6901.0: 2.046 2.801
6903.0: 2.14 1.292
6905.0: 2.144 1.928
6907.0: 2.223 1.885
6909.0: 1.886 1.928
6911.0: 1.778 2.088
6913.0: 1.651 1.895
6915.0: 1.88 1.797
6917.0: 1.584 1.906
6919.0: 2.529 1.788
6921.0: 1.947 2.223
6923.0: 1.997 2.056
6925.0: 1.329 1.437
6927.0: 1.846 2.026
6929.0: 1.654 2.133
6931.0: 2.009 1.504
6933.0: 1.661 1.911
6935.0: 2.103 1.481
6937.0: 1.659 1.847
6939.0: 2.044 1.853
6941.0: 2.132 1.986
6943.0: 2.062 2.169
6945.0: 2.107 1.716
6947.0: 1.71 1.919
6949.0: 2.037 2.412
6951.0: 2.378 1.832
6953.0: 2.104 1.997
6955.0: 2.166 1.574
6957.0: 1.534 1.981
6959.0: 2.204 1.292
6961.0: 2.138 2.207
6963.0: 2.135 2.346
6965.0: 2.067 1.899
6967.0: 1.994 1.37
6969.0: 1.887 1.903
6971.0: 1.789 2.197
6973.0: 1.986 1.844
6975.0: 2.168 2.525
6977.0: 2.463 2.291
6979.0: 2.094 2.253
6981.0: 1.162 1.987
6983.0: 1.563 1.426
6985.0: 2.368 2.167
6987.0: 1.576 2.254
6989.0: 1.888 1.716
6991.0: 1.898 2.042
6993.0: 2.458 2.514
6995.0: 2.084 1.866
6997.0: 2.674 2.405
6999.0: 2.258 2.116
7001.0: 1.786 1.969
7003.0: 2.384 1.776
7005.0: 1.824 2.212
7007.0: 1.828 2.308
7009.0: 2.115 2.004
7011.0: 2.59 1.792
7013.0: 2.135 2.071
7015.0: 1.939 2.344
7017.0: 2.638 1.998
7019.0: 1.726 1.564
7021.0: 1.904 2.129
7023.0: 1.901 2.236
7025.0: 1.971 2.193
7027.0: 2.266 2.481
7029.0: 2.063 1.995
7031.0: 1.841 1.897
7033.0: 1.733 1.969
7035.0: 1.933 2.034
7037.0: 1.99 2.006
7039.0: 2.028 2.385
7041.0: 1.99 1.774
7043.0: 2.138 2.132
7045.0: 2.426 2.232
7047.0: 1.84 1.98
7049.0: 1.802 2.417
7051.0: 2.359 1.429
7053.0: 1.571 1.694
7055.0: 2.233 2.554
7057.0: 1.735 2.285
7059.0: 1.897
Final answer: 1.04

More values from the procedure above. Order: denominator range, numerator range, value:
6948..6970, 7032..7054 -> 1.01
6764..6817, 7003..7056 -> 1.04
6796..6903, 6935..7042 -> 1.03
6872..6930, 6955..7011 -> 1.02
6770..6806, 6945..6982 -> 1.01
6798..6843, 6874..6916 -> 1.07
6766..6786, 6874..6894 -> 1.09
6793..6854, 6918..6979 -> 1.03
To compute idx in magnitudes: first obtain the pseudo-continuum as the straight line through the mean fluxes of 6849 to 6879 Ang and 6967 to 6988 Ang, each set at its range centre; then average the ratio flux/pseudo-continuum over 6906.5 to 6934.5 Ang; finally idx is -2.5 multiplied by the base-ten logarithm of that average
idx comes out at 0.05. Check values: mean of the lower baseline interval 1.98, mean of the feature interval 1.88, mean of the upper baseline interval 1.96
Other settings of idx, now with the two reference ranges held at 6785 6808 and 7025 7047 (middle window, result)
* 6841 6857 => 0.092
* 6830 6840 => 0.101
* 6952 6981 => 0.034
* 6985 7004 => -0.026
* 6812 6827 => 0.073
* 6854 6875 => 0.042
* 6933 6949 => 0.082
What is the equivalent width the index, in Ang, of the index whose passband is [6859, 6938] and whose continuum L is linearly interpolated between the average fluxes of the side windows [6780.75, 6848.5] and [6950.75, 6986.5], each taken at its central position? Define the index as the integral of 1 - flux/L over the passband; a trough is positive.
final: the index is -0.41 Ang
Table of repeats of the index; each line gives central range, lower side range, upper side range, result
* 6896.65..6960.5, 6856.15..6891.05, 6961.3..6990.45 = 2.4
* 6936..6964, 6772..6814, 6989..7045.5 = 1.0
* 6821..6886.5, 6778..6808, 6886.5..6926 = 2.2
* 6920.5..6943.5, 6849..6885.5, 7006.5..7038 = 1.6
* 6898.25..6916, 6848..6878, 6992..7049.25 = -0.1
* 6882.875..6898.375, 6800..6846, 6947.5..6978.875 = -0.7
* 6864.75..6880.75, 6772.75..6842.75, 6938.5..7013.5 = -0.5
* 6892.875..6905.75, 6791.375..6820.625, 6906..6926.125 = -1.0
